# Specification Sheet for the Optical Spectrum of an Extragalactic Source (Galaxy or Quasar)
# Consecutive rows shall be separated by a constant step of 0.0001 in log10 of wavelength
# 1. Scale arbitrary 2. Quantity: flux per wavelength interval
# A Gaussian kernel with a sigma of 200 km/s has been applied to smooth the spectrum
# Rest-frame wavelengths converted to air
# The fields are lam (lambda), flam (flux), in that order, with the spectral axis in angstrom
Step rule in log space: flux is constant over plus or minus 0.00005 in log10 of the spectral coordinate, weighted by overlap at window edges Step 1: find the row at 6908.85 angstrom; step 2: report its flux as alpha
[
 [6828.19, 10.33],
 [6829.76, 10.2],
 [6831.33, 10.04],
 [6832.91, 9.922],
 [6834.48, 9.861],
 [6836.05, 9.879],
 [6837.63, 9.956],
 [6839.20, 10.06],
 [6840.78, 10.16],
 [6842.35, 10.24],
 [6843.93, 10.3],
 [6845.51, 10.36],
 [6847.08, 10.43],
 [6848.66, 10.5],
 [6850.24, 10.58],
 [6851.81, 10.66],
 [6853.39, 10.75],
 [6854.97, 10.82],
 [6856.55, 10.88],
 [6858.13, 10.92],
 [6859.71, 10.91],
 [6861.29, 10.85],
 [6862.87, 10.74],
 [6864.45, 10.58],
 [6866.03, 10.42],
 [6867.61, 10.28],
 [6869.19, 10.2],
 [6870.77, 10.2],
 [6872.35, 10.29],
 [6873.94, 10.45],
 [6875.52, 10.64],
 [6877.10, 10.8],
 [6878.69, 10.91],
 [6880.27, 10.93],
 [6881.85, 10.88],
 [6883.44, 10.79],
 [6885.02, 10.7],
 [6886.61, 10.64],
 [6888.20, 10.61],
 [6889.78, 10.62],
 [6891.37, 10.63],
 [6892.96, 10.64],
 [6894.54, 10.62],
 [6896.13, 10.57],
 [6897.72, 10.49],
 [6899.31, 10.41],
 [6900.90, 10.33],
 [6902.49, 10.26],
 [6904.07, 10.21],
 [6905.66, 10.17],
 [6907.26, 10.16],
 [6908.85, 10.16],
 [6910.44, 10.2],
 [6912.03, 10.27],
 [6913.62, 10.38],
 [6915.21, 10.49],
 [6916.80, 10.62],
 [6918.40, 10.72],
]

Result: 10.16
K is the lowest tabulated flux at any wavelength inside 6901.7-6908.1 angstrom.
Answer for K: 10.16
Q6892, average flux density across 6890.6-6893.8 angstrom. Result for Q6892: 10.6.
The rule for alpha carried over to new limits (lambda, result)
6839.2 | 10.06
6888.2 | 10.61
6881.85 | 10.88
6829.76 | 10.2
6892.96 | 10.64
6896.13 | 10.57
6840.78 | 10.16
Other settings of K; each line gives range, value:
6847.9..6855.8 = 10.5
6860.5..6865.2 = 10.58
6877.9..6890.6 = 10.61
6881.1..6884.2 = 10.79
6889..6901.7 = 10.33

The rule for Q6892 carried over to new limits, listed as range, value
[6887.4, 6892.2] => 10.6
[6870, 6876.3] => 10.4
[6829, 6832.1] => 10.1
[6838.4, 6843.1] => 10.2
